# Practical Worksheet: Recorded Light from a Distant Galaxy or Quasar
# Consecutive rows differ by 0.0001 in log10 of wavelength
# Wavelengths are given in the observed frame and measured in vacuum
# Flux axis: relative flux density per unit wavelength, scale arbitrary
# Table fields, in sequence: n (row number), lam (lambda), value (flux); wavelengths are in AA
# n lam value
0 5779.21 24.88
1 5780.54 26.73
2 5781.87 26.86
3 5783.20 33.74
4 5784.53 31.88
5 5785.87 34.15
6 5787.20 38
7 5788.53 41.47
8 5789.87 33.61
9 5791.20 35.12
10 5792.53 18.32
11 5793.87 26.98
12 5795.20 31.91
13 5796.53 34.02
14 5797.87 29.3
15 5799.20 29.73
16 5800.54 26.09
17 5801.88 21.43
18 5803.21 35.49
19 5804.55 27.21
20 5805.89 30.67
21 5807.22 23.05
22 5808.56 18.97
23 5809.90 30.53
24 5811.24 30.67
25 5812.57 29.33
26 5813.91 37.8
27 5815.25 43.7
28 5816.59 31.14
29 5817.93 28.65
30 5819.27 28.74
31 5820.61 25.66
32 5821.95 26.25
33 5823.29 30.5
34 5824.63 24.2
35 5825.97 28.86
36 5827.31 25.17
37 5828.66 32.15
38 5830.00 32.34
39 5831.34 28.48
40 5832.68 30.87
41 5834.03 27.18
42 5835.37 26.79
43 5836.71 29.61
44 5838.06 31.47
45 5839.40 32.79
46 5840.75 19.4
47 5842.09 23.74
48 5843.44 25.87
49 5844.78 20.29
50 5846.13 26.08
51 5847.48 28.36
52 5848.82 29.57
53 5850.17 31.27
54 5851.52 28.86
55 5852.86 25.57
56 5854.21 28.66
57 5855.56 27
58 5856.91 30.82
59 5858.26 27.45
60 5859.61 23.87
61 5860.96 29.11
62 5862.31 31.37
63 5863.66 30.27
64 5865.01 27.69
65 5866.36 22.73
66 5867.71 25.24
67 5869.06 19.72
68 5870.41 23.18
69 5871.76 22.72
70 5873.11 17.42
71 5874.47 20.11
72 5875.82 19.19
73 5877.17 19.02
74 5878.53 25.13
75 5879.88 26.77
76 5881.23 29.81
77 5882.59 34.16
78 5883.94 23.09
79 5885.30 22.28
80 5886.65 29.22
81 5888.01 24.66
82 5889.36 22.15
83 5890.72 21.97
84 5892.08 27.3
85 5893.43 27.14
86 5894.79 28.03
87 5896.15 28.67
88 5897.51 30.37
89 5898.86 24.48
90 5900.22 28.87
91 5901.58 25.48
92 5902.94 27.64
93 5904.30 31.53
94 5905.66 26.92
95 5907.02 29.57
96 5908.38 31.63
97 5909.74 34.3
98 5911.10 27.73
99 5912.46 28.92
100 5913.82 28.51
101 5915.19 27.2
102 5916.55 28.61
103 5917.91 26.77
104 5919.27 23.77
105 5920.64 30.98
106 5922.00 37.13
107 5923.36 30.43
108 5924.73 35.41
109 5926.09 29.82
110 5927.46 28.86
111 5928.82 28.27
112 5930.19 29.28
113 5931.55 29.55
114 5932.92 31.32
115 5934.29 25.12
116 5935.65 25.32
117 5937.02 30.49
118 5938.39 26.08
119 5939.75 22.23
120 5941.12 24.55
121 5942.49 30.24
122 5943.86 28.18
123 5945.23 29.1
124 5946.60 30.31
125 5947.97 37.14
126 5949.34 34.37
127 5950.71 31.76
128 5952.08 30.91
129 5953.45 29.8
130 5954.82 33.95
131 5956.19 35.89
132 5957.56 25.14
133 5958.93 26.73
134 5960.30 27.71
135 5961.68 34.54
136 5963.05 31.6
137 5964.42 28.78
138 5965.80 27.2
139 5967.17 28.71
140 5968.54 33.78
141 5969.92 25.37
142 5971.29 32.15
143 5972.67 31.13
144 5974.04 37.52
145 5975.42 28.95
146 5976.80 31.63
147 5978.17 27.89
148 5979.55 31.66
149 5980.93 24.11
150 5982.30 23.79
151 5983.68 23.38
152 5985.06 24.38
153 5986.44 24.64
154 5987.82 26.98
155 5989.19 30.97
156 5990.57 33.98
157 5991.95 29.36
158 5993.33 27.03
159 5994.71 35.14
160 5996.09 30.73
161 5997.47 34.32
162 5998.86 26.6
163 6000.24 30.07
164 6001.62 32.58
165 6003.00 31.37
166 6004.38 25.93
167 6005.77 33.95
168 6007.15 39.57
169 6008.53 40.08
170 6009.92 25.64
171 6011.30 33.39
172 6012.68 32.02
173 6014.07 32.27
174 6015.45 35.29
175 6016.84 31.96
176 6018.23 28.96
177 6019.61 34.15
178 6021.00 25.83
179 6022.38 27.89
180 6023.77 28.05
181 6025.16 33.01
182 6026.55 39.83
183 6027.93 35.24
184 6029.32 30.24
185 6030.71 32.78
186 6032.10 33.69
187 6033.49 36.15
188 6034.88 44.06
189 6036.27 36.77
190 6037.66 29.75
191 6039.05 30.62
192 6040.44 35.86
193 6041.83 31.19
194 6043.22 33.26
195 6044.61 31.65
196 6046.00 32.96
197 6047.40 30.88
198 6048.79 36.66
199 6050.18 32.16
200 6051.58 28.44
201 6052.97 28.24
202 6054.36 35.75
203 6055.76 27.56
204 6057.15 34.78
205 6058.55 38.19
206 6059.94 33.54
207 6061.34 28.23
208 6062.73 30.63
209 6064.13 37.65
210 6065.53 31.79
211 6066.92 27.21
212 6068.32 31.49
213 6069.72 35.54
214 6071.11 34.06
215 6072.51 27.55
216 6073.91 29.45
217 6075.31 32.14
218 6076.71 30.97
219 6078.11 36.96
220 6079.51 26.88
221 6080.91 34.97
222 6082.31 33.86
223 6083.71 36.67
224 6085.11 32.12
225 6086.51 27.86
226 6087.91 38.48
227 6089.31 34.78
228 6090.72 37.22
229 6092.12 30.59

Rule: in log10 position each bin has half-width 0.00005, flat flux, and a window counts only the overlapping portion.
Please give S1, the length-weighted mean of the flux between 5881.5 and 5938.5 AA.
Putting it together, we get 28.3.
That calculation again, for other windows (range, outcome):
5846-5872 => 27.1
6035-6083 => 32.4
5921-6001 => 29.7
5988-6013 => 31.7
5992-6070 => 32.4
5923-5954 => 29.5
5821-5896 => 26.4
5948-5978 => 30.9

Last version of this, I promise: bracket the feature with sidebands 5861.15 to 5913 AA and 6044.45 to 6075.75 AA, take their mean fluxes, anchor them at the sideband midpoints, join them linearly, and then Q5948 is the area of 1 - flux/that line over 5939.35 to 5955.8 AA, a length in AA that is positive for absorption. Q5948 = -1.3 AA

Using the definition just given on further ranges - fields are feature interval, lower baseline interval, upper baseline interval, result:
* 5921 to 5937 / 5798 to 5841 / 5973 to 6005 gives -0.49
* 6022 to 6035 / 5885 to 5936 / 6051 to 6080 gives -1.18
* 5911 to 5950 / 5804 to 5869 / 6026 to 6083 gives 1.33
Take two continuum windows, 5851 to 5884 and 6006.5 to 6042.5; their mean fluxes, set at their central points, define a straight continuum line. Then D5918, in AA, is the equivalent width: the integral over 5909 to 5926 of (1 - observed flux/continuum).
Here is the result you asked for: -1.2 AA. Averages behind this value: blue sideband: 25.6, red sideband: 33.2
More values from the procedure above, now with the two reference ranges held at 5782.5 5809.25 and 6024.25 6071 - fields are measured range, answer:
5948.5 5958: 0.0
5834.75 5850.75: 1.9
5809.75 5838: 0.4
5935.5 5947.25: 1.6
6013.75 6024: 0.7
